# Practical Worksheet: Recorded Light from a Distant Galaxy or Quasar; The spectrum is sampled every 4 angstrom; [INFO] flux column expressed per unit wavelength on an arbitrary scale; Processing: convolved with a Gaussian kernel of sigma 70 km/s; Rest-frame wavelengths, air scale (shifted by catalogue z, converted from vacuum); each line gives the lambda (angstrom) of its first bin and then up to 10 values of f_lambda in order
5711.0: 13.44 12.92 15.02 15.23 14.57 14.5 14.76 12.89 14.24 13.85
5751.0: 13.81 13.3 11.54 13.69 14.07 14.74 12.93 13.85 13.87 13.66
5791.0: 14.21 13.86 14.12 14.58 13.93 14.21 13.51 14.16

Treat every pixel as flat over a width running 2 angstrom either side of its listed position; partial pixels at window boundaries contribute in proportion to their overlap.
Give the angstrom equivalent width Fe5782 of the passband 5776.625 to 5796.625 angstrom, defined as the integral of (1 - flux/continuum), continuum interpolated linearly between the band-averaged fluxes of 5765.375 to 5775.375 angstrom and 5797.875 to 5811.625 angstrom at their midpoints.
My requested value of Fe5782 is 0.4 angstrom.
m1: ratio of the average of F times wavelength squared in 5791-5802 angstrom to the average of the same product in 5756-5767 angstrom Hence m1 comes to 1.1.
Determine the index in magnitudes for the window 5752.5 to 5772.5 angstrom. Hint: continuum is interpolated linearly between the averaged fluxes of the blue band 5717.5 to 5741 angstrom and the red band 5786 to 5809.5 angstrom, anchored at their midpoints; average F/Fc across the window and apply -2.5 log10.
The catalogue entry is 0.07 mag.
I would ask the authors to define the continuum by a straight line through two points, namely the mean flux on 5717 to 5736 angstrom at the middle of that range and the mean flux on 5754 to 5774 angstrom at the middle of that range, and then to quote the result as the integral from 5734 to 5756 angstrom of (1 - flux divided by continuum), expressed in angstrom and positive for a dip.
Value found 0.55 angstrom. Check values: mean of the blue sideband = 14.8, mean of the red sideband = 13.4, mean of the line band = 13.8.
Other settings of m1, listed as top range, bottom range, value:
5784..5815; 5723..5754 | 1.01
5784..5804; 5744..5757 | 1.04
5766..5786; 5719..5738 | 0.96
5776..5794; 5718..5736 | 0.95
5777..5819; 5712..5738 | 1.00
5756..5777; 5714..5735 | 0.93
